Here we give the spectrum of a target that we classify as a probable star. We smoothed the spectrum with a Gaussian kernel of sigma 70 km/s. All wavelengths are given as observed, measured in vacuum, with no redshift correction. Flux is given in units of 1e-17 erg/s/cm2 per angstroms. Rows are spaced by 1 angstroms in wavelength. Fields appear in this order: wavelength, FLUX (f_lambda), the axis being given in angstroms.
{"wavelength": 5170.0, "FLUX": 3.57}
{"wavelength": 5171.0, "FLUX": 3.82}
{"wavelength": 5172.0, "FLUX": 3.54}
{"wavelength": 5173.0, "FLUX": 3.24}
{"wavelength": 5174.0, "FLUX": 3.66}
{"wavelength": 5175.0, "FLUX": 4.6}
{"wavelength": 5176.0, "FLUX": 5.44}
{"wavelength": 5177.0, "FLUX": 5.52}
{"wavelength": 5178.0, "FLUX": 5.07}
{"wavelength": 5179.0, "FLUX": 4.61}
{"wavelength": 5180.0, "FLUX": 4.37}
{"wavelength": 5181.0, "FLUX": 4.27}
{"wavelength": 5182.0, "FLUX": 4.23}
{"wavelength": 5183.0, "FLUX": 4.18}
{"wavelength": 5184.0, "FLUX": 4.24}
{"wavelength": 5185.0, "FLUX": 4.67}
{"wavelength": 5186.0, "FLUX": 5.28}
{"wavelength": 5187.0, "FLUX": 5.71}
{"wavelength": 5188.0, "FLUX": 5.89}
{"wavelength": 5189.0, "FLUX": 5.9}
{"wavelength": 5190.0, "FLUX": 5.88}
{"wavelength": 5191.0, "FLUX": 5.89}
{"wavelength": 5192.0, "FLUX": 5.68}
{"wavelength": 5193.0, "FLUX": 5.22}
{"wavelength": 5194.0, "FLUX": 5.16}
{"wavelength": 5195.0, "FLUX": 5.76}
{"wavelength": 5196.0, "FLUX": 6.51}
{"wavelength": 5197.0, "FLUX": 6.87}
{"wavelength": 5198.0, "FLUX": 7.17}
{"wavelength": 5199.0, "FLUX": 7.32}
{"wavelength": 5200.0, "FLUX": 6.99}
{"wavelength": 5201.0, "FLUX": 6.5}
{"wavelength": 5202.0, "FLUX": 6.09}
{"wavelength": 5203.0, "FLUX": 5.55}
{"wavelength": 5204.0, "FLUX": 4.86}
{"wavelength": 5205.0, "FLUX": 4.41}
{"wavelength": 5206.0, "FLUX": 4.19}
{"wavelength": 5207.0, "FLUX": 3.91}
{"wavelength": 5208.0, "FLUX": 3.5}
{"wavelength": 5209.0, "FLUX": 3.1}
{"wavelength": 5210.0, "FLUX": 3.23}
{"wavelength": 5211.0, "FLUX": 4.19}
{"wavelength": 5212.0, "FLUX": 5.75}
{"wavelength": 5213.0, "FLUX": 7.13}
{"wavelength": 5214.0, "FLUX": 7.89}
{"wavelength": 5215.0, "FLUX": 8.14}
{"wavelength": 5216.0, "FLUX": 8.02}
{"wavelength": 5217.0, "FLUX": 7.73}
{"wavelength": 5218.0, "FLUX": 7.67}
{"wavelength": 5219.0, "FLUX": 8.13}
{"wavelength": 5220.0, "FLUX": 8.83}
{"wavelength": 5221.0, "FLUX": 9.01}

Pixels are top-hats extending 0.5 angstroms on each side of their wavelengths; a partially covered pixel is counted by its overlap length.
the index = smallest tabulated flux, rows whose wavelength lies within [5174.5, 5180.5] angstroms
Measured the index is 4.37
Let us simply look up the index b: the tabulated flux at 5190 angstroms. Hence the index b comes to 5.88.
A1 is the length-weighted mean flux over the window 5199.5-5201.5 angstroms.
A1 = 6.75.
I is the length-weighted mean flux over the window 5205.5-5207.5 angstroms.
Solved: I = 4.05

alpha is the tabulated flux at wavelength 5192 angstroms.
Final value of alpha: 5.68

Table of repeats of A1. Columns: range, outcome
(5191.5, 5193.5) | 5.45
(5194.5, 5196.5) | 6.13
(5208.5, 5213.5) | 4.68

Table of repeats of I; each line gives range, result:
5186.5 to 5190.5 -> 5.84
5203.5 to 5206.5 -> 4.49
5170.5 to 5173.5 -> 3.53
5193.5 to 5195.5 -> 5.46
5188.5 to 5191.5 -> 5.89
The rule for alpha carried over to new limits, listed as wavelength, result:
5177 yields 5.52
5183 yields 4.18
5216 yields 8.02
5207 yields 3.91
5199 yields 7.32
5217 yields 7.73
